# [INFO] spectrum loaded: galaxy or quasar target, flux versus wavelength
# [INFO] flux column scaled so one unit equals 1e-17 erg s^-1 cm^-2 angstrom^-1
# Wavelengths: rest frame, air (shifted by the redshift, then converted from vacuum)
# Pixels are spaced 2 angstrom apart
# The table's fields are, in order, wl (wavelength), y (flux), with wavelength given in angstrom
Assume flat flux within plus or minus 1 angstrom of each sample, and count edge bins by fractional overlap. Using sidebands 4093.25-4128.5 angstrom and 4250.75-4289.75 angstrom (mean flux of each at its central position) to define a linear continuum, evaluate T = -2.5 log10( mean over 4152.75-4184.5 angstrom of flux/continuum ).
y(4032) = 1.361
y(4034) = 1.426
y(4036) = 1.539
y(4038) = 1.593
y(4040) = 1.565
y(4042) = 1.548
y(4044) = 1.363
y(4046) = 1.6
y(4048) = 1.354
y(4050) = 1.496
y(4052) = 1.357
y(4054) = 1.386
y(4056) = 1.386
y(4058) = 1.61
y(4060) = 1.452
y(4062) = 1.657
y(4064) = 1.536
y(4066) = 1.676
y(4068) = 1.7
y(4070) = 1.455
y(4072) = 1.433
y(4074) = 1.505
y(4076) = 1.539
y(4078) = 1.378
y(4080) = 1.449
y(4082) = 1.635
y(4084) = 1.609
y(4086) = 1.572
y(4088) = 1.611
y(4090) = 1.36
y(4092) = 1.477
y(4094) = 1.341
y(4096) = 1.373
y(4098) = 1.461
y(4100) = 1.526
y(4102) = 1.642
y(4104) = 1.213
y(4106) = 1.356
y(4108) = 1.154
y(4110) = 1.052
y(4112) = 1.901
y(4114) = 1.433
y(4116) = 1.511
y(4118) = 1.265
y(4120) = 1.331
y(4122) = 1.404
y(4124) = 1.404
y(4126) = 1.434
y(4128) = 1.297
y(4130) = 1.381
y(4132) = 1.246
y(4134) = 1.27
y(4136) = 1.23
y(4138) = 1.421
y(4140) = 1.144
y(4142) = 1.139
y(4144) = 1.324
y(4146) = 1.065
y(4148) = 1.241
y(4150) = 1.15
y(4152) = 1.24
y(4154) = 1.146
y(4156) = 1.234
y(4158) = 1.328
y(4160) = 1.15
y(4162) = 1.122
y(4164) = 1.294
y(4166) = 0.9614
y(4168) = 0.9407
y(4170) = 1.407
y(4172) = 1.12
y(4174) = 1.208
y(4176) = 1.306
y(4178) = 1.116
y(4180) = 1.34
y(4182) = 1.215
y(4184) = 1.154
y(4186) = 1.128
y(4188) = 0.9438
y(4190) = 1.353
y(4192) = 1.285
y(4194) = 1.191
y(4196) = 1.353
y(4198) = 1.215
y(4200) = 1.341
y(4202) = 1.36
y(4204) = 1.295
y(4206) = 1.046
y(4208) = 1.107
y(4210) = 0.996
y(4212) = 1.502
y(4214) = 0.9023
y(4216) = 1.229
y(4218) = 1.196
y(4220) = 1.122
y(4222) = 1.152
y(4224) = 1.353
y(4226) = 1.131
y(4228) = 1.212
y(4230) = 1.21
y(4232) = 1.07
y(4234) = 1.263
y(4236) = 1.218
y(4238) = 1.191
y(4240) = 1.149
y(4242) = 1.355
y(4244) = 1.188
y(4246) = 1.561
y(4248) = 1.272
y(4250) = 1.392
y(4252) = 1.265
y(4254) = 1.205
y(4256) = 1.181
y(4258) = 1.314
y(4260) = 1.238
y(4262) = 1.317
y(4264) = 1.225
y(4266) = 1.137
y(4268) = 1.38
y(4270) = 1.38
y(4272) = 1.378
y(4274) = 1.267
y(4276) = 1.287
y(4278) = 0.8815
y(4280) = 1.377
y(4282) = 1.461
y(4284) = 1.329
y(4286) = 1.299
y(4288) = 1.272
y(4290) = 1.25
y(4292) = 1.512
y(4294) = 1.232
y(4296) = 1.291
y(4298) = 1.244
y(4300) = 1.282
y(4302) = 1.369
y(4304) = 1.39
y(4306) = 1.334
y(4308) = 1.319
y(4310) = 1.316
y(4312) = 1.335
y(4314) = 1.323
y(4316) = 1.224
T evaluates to 0.137 mag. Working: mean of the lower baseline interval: 1.4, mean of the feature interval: 1.19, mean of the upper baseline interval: 1.27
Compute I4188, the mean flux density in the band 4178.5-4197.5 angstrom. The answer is 1.22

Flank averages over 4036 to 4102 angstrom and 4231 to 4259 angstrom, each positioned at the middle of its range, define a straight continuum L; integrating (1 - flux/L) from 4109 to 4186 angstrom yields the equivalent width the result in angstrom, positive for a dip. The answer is 7.5 angstrom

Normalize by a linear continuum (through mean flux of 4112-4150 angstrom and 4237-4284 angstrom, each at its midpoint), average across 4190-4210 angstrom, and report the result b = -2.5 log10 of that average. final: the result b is 0.05 mag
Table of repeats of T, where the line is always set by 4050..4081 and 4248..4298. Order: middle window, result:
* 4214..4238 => 0.130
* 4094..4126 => 0.041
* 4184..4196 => 0.152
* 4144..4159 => 0.168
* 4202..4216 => 0.163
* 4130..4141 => 0.125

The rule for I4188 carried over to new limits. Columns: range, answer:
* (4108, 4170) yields 1.27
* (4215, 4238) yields 1.2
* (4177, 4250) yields 1.22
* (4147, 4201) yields 1.2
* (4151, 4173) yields 1.18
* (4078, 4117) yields 1.45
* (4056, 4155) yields 1.4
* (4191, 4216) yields 1.22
